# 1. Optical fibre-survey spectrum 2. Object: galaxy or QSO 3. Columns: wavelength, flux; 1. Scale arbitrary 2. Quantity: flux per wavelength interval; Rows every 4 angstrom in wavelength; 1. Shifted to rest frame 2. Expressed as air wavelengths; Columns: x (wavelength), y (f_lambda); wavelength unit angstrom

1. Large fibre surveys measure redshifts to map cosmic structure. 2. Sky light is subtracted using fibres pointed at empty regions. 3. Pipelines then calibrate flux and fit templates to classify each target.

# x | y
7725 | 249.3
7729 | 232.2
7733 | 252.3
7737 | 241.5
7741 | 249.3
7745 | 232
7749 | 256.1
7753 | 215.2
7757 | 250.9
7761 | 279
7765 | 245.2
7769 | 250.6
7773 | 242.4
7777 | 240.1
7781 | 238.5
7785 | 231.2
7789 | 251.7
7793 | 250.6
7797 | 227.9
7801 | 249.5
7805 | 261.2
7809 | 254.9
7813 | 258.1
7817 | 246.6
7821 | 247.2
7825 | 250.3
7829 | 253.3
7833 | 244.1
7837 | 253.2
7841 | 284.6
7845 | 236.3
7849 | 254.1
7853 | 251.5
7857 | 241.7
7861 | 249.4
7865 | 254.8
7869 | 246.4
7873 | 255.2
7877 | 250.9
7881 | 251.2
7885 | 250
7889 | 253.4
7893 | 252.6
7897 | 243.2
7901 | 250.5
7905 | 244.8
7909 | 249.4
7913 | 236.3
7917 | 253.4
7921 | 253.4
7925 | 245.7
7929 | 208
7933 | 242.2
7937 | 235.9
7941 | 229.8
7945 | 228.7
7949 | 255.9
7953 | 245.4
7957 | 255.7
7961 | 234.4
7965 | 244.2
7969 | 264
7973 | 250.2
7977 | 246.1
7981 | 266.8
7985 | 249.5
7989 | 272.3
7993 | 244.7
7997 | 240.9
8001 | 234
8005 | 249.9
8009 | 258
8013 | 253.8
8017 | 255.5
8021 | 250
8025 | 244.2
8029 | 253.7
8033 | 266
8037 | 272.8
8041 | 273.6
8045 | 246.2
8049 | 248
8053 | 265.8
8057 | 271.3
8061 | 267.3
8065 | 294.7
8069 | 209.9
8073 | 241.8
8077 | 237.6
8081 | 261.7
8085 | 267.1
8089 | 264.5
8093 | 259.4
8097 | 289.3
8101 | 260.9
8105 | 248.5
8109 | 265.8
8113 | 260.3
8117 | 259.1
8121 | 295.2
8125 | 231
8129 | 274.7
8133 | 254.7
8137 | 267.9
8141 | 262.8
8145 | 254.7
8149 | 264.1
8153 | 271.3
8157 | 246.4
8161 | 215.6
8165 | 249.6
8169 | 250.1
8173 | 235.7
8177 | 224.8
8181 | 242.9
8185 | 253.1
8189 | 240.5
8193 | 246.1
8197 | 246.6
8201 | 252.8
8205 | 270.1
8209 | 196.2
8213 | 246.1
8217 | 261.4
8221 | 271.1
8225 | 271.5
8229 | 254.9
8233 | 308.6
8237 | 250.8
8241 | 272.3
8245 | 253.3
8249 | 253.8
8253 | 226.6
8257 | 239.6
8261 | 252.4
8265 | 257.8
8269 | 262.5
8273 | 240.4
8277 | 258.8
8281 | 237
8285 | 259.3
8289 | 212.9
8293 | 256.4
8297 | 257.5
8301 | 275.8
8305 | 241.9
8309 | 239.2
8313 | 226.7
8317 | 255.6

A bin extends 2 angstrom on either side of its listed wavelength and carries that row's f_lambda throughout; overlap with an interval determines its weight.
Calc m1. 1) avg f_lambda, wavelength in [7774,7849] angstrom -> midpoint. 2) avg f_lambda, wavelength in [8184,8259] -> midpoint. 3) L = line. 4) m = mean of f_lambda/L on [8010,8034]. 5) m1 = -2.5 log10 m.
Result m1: -0.01 mag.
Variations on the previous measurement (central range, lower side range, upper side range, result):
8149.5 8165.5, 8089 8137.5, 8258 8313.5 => 0.055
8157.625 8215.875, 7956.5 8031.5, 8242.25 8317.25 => 0.034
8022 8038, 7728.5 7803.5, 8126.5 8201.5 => -0.041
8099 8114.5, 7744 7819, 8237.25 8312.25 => -0.044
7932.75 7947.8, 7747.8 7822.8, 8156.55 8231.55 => 0.057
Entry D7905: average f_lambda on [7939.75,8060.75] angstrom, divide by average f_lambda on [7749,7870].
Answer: 1.02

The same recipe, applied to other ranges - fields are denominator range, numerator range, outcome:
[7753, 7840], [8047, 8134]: 1.05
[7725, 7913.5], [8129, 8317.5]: 1.01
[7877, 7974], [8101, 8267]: 1.04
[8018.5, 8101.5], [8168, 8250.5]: 0.97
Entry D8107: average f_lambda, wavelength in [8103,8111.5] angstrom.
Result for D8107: 257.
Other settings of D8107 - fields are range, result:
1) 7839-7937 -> 248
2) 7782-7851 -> 250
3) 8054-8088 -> 257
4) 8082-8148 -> 263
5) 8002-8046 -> 256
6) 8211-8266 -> 259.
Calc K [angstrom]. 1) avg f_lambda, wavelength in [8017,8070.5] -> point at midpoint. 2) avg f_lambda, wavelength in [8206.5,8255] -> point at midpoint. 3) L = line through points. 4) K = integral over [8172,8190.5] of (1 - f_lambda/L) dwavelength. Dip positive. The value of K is 1.2 angstrom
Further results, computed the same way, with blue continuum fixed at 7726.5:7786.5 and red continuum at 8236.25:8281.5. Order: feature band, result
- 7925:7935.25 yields 0.70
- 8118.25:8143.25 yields -1.51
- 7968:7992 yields -1.00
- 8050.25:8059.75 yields -0.72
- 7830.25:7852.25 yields -0.82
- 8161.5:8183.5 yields 0.92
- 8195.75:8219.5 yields 0.39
